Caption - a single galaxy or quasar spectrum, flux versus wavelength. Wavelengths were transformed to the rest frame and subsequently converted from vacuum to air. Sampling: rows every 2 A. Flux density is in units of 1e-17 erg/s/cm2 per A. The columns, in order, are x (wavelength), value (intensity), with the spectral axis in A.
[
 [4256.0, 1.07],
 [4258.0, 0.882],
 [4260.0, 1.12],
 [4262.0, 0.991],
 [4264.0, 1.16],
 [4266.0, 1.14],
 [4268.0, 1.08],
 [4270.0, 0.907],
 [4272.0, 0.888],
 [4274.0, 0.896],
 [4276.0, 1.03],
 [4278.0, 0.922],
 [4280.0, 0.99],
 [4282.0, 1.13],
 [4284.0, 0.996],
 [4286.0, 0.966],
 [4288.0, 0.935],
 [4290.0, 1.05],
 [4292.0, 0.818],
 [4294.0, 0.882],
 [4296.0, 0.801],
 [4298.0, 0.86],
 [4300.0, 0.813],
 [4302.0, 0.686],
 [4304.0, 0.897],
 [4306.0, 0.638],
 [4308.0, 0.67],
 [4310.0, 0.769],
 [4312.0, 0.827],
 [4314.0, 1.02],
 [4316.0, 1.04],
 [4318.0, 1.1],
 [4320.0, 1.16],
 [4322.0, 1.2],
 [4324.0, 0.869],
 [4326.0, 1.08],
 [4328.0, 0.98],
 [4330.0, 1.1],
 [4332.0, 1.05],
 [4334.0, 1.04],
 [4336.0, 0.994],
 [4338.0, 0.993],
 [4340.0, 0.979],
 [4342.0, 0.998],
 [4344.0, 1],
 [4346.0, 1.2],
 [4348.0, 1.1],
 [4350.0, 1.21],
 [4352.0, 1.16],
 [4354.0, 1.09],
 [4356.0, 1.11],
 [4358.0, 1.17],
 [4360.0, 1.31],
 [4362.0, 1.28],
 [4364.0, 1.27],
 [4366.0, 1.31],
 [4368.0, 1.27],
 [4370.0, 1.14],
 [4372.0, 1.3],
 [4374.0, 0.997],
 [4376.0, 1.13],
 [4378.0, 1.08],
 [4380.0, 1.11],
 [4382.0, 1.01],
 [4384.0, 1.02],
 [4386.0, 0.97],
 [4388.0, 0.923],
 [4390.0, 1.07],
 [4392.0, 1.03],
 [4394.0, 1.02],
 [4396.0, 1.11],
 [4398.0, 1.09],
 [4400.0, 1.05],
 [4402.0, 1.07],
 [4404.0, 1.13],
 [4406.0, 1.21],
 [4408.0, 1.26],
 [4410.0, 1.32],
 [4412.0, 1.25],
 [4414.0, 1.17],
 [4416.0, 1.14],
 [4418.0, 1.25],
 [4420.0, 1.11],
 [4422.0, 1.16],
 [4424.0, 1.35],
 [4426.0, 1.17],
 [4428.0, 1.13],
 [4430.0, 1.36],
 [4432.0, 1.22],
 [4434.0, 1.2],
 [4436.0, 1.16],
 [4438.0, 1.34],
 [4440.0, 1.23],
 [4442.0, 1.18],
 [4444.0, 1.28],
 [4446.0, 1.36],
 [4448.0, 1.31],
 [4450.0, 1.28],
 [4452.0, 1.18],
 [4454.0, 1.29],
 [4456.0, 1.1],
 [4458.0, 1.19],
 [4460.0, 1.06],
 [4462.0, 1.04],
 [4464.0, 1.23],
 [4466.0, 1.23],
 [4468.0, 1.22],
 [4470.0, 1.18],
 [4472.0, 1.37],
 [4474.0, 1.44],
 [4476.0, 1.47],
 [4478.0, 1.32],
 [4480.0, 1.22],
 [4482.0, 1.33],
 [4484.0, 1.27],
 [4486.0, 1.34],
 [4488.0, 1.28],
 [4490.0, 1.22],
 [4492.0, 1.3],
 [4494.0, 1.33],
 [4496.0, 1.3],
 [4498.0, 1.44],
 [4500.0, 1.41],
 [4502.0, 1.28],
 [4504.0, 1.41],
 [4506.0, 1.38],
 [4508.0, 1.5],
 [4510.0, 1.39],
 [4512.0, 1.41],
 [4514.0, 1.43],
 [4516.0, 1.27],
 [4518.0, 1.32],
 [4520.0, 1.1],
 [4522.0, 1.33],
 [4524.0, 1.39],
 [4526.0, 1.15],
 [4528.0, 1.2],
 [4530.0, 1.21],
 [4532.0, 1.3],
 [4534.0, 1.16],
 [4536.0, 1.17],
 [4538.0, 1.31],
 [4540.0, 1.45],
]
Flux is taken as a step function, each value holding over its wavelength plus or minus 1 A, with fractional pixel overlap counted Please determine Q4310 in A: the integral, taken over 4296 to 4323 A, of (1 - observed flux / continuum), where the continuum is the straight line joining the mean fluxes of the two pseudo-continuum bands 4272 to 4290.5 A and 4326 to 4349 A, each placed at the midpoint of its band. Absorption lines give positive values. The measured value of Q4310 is 3.2 A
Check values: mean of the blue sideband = 0.983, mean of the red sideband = 1.04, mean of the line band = 0.895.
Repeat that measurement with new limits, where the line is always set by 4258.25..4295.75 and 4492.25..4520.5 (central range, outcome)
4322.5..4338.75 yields 0.8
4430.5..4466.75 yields 1.3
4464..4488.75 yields 0.1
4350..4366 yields -1.2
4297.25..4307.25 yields 2.5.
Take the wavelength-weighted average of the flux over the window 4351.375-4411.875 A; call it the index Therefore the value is 1.14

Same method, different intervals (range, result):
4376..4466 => 1.16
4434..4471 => 1.21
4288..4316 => 0.837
